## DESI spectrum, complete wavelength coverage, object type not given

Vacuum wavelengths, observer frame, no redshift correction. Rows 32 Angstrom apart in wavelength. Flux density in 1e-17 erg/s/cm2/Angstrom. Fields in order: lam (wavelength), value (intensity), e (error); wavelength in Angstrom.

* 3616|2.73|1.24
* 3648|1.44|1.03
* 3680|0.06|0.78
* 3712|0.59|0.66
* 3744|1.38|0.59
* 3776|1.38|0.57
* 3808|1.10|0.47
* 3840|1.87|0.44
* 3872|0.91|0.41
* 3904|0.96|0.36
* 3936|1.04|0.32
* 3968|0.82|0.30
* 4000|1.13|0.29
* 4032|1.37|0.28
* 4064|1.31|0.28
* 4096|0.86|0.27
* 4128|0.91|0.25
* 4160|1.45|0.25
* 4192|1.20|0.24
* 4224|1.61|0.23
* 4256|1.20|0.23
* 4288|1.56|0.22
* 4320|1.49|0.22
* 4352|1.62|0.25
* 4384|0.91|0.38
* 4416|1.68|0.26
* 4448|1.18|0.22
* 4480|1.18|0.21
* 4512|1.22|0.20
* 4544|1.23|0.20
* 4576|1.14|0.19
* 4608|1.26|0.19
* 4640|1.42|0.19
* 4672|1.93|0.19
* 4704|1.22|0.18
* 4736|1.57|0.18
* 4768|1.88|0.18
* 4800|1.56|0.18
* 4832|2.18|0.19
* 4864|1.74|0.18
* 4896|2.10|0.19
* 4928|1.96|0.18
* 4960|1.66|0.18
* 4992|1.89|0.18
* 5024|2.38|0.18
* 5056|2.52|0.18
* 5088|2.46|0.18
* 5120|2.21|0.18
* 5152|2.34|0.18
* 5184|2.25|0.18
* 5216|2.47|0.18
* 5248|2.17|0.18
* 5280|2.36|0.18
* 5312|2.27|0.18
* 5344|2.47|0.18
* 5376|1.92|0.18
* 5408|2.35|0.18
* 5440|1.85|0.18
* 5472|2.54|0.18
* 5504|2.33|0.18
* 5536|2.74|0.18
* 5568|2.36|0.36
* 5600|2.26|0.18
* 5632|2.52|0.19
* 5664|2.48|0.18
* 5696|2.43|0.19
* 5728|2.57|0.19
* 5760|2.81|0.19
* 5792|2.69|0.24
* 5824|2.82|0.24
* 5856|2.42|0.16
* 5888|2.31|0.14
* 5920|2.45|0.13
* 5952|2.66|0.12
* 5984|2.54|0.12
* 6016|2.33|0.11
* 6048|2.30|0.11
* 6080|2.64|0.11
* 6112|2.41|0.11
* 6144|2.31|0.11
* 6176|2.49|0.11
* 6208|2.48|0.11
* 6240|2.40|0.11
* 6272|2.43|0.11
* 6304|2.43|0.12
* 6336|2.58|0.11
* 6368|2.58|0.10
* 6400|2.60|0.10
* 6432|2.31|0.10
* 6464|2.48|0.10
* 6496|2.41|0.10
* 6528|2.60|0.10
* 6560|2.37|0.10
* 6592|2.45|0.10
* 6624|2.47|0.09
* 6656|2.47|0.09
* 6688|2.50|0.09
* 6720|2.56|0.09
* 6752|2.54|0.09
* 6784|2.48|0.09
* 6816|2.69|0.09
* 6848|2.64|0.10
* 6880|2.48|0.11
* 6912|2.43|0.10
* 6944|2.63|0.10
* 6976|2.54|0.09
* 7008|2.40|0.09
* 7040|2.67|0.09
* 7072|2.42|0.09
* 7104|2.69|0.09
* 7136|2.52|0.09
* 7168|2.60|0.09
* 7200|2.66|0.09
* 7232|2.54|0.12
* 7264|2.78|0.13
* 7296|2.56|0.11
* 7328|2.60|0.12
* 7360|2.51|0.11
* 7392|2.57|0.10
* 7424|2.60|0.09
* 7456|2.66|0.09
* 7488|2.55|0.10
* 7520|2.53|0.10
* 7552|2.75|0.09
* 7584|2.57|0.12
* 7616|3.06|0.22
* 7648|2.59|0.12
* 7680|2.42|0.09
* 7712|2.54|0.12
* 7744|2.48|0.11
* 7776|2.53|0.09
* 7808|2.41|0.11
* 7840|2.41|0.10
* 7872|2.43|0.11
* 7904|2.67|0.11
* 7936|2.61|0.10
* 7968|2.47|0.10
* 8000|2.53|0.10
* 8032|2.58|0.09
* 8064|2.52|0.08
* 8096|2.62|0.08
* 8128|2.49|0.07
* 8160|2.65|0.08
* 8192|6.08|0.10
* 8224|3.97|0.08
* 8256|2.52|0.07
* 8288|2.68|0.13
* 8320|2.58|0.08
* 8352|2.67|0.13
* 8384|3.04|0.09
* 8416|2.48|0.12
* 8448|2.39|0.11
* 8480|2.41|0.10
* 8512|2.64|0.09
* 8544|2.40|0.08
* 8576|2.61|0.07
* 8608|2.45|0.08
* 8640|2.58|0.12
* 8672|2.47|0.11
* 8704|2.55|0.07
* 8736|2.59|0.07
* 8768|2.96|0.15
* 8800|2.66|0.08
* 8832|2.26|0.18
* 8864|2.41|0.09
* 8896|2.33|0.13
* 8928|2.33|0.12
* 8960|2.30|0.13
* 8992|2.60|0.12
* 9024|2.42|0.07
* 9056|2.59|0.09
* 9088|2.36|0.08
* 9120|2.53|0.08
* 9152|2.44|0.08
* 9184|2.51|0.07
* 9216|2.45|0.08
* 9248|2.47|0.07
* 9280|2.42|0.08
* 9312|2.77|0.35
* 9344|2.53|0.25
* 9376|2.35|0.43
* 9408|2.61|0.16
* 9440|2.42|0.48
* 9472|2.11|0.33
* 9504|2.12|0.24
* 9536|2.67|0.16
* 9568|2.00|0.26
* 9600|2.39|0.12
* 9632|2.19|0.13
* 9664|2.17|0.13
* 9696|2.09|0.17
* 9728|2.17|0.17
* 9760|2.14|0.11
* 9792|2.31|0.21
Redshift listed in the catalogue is 0.25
